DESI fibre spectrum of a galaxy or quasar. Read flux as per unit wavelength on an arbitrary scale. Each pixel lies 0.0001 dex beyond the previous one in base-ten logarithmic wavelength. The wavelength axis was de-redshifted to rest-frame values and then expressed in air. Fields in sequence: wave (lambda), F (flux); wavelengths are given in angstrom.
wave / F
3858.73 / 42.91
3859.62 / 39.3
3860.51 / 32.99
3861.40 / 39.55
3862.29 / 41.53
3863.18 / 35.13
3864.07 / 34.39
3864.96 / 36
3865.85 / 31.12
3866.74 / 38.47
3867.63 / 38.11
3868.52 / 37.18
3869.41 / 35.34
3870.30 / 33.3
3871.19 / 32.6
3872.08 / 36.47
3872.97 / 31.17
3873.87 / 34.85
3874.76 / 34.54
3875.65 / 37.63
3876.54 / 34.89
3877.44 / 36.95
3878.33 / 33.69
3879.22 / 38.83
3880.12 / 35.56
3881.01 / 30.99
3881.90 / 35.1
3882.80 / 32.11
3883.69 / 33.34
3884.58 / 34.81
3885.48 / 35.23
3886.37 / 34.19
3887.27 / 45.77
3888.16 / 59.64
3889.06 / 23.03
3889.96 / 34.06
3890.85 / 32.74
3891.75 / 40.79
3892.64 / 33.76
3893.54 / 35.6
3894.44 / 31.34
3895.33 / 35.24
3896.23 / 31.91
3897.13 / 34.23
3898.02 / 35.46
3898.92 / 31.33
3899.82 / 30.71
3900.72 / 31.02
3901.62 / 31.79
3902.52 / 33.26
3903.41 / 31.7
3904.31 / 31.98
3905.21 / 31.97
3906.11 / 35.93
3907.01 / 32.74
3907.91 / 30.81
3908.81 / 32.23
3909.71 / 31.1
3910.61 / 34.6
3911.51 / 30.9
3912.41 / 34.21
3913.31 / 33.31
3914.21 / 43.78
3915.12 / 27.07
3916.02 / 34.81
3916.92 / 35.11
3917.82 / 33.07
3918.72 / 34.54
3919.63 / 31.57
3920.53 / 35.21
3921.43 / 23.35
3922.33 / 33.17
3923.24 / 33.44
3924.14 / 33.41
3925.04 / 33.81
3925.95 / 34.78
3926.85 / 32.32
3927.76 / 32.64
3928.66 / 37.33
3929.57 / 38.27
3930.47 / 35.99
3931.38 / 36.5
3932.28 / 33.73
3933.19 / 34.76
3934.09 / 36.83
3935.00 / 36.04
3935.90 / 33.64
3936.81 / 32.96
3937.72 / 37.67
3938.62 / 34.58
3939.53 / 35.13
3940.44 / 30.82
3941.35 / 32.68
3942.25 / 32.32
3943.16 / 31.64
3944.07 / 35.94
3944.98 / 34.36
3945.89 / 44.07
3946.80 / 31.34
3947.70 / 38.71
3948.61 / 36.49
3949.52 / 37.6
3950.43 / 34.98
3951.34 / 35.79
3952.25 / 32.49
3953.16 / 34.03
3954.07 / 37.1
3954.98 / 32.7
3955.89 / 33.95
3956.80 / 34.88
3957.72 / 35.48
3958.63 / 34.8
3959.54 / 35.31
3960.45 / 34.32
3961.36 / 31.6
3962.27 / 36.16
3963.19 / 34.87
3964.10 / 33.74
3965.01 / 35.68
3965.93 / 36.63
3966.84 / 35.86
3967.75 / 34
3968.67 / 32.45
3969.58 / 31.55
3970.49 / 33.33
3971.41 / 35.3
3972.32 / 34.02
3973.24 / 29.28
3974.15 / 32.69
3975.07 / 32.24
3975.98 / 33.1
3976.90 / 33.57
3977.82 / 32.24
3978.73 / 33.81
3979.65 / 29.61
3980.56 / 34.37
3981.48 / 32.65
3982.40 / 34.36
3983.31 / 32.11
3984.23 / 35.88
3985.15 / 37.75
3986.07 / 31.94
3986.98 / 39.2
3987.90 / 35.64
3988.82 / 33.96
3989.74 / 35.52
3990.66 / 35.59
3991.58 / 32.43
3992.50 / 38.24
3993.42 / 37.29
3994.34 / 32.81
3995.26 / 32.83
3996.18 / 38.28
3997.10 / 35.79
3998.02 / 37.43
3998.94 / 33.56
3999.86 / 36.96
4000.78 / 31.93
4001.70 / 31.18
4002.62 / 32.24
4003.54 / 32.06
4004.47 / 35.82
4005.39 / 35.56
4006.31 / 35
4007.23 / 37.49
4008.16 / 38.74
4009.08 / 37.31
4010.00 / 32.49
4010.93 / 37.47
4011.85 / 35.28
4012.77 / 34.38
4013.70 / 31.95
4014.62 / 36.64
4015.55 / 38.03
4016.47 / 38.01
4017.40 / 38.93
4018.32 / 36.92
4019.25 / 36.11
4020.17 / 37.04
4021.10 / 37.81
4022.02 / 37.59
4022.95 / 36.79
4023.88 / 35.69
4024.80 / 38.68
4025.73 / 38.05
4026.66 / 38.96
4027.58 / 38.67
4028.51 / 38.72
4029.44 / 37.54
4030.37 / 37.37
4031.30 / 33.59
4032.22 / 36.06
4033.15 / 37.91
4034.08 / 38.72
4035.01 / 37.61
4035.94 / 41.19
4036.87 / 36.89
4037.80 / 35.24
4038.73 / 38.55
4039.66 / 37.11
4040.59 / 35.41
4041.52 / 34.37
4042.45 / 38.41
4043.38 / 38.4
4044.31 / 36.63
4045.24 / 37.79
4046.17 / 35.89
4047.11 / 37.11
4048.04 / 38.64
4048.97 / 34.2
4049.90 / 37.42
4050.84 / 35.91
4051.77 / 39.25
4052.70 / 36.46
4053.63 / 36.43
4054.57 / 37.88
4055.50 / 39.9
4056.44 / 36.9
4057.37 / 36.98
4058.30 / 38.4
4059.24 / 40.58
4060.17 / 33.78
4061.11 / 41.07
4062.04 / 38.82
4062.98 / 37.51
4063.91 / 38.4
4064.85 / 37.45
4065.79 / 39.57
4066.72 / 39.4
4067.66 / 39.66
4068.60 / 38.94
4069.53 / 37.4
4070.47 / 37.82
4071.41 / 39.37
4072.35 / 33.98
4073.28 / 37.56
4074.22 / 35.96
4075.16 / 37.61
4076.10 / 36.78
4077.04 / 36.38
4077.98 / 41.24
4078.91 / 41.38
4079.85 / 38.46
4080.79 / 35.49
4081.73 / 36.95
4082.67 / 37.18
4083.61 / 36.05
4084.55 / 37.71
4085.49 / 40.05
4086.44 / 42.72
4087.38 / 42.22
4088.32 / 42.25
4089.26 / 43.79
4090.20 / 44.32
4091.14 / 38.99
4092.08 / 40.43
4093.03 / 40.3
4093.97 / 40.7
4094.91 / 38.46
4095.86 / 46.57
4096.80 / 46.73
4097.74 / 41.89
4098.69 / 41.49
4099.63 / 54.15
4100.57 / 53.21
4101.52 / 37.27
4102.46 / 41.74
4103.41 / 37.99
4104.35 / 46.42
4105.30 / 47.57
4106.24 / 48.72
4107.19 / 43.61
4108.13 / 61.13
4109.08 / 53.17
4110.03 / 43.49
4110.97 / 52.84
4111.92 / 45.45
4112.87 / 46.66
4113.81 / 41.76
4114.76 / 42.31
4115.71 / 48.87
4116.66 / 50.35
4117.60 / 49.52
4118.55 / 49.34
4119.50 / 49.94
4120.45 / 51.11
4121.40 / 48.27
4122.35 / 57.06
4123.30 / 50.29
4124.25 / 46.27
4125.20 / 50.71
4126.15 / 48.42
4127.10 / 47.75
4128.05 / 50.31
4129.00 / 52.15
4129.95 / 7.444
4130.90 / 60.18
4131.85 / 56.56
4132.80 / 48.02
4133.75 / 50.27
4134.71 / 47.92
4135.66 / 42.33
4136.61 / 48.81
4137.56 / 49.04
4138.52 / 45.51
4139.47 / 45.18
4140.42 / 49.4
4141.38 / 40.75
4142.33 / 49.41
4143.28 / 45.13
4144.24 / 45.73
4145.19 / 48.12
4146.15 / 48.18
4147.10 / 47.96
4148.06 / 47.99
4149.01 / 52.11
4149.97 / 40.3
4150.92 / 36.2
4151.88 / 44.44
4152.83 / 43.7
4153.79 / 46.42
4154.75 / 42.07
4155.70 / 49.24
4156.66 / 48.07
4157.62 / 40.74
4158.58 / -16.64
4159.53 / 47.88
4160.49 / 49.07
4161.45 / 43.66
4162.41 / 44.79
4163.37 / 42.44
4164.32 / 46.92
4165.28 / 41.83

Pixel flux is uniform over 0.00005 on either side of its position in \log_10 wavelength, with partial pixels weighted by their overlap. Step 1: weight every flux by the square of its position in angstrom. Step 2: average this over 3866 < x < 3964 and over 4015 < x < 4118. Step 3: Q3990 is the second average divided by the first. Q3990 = 1.25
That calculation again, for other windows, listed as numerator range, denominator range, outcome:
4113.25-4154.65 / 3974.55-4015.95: 1.45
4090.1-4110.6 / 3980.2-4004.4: 1.37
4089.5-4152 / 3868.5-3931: 1.52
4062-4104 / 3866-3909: 1.28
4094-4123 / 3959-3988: 1.49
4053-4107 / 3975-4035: 1.17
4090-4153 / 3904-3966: 1.49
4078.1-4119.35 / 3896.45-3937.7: 1.44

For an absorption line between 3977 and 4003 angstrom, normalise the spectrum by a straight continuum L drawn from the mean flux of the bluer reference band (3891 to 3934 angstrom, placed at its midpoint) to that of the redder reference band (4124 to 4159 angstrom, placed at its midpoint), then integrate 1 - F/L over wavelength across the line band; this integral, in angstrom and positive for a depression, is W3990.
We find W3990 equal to 2.0 angstrom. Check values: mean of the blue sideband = 33.6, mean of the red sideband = 44.6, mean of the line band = 34.5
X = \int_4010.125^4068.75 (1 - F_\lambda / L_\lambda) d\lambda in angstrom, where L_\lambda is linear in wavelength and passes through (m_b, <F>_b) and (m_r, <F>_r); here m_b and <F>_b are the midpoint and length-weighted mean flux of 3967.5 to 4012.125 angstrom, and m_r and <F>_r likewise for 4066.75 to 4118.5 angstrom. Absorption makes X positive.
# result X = 1.4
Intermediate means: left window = 34.4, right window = 42.5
